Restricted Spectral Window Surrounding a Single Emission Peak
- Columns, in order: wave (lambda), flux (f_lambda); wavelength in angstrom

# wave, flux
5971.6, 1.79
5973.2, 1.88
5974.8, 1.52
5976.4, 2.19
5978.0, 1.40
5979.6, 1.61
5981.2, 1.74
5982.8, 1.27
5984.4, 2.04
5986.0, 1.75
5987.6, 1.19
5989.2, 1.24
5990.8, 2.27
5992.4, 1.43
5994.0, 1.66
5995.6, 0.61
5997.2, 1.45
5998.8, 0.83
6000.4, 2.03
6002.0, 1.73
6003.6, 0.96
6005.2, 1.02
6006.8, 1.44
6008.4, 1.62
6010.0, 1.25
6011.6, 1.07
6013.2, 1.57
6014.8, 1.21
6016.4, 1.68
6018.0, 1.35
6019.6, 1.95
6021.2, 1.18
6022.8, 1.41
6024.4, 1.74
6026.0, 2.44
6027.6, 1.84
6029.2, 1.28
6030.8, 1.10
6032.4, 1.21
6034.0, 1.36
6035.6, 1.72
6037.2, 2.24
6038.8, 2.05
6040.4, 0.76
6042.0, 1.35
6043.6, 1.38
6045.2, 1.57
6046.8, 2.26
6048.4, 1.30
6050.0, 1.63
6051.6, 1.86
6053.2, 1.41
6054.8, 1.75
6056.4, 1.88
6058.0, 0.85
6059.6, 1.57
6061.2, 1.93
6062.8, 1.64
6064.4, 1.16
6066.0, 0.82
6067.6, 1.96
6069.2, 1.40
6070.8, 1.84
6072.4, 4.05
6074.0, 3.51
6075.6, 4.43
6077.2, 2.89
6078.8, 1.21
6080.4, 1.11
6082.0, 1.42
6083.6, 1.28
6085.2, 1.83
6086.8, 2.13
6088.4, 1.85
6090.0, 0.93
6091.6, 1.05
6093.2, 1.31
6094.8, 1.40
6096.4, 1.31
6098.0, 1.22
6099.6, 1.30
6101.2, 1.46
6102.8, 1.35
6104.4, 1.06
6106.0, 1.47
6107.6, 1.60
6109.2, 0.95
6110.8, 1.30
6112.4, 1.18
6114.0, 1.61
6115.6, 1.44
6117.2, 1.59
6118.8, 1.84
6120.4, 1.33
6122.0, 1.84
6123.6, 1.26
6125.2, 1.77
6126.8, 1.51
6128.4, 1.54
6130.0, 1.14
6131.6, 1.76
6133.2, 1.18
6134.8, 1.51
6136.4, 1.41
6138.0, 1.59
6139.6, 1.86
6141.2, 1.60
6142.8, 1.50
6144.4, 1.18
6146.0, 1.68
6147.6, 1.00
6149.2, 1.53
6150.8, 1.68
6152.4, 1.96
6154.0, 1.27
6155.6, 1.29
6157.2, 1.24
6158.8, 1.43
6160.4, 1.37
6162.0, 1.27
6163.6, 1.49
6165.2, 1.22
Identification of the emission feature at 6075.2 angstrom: H-beta 4861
